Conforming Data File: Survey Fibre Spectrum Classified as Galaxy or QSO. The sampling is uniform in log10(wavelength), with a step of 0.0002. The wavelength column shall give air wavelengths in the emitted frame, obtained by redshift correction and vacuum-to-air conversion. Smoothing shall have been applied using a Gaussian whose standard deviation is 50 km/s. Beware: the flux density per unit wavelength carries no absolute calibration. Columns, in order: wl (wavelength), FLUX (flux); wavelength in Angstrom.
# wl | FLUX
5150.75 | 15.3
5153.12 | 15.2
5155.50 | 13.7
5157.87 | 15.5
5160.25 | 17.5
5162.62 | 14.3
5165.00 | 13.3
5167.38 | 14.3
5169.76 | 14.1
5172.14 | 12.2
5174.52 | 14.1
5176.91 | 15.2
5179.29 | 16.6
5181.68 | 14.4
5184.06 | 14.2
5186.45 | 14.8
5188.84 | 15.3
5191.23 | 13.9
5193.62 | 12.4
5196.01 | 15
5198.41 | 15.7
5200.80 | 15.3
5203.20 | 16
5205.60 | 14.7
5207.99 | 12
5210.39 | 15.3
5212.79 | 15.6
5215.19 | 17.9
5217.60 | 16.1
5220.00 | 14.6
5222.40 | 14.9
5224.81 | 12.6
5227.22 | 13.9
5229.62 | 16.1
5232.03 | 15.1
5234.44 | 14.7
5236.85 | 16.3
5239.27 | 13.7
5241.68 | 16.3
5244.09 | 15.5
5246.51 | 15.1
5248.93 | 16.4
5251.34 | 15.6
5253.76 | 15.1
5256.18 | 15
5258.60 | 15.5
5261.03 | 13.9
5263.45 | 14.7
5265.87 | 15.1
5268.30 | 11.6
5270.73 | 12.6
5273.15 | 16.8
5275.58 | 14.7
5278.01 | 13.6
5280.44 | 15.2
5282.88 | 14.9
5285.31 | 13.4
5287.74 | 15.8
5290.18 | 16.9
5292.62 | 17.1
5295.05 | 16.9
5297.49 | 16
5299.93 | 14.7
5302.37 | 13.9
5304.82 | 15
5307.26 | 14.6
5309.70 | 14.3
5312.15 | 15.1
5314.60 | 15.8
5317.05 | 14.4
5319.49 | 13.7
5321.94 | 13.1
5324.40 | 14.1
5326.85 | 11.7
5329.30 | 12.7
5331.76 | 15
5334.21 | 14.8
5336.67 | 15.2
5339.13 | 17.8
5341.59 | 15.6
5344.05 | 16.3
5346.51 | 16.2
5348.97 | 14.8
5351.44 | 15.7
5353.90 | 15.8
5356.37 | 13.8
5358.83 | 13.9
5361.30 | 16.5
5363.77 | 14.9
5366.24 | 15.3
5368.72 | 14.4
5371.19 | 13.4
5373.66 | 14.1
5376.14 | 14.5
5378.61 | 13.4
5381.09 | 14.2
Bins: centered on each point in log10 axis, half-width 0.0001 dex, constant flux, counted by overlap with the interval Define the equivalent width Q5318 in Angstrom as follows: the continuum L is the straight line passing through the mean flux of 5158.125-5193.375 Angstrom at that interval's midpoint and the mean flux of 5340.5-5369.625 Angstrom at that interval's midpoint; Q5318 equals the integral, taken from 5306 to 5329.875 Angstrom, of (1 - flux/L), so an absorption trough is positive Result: 1.8 Angstrom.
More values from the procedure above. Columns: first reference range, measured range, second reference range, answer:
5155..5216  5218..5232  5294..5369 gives 0.2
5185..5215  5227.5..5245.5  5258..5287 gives -0.9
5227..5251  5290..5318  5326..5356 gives -0.2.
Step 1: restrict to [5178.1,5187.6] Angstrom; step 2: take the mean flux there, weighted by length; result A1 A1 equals 15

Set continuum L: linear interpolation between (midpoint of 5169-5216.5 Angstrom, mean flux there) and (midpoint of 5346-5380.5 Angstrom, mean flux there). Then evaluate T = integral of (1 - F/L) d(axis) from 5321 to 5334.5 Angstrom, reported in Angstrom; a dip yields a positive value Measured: 1.1 Angstrom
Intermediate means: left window 14.7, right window 14.7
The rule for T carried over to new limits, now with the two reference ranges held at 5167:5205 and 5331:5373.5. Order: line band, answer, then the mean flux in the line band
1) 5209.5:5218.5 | -1.0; 16.2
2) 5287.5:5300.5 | -1.2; 16.3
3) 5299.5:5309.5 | 0.4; 14.5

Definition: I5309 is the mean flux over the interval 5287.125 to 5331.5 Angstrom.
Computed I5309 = 14.8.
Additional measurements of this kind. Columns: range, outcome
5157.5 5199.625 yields 14.6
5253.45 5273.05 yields 14.3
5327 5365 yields 15.2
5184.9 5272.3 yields 14.8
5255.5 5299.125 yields 15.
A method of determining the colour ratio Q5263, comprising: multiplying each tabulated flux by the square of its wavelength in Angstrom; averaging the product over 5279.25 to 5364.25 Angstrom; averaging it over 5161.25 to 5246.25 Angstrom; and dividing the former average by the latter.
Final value 1.06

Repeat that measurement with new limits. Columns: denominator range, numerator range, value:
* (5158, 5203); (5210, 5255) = 1.07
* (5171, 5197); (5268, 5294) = 1.08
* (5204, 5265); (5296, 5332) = 0.98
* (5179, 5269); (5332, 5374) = 1.07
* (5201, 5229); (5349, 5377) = 1.05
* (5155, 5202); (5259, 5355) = 1.07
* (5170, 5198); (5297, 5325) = 1.06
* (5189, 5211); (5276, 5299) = 1.11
